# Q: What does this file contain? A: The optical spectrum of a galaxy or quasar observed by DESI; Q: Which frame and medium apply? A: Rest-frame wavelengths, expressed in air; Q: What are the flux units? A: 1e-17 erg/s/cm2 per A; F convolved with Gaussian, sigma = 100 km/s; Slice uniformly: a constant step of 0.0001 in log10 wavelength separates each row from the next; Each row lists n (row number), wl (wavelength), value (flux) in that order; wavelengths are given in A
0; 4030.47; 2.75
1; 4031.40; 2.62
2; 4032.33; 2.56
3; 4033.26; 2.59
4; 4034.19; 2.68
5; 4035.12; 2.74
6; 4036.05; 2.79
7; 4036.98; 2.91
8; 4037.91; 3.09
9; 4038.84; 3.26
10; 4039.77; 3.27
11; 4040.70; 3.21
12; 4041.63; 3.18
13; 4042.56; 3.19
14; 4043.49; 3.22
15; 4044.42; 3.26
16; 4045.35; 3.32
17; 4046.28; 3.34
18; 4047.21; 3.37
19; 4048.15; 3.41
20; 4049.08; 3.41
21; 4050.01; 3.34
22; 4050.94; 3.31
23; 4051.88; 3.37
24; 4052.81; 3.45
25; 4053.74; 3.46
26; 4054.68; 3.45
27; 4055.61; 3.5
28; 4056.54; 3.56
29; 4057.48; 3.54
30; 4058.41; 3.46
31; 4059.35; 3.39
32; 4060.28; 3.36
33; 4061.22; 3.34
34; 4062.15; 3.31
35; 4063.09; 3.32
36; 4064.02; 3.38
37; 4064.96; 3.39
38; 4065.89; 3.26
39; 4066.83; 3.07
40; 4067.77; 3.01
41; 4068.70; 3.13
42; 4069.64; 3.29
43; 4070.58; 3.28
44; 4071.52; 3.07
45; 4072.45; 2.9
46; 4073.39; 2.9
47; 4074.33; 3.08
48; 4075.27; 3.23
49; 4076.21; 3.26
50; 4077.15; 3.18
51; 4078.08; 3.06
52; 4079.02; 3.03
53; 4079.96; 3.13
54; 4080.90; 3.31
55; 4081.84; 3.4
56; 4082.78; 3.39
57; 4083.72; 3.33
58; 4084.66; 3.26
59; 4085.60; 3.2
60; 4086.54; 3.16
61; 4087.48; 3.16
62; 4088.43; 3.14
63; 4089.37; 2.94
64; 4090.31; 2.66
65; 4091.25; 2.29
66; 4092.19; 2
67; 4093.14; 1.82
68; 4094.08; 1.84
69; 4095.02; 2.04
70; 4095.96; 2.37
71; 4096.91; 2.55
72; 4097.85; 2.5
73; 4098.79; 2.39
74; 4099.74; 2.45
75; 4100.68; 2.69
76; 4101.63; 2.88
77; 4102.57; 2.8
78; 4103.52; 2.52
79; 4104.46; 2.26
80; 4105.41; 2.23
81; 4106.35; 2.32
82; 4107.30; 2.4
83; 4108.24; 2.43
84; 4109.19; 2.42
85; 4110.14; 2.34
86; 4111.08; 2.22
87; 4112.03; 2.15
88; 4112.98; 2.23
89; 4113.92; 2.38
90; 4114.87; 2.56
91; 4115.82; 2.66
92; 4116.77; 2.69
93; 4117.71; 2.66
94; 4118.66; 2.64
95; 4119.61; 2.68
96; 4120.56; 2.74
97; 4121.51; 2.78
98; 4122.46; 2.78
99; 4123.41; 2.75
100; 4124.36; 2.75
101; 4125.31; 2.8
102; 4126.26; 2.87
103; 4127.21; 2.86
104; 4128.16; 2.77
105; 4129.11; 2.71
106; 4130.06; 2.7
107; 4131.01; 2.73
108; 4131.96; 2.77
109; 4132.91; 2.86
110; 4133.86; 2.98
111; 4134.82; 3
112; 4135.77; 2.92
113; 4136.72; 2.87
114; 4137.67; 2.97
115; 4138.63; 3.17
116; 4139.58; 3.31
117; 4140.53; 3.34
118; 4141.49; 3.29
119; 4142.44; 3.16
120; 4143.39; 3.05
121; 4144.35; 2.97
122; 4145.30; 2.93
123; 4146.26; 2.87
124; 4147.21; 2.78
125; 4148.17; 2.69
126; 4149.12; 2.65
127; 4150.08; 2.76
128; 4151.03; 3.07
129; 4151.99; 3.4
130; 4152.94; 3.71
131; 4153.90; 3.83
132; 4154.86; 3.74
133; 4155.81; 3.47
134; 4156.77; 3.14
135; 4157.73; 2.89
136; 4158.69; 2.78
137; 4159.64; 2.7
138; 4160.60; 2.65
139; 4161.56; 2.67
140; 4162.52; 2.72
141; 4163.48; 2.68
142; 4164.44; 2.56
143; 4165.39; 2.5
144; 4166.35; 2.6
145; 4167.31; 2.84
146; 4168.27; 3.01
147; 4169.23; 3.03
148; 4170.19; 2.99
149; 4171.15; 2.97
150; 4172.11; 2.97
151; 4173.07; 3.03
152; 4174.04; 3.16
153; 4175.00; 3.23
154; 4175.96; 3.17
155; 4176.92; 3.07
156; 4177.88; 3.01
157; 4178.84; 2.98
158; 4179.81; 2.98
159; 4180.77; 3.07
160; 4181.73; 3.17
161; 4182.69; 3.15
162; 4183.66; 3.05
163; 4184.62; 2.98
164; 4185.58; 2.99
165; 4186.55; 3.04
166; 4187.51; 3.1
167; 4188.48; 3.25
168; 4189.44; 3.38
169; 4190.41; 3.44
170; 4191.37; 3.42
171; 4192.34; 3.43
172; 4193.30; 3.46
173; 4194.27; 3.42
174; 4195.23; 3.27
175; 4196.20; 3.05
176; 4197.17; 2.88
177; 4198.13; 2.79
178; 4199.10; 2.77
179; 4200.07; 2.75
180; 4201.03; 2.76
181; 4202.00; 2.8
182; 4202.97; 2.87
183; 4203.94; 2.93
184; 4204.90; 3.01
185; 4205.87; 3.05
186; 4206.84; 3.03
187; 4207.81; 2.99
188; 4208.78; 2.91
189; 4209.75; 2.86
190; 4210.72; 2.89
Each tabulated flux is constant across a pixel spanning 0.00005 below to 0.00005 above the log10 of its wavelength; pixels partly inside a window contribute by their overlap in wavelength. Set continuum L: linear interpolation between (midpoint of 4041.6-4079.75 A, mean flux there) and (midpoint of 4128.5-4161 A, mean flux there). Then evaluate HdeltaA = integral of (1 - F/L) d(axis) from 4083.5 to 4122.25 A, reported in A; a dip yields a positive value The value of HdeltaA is 7.4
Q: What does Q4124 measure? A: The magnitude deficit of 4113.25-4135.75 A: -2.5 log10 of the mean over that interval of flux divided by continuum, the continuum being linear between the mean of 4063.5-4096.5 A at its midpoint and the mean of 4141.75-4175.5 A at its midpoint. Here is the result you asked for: 0.09 mag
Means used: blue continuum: 2.97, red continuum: 2.98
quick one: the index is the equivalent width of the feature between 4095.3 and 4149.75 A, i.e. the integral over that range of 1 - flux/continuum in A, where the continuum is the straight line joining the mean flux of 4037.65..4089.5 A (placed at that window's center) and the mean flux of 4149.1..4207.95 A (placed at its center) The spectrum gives 7.6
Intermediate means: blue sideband 3.26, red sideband 3.04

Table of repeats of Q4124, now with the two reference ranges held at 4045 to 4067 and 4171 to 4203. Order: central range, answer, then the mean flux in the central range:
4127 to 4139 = 0.12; 2.87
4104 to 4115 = 0.37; 2.32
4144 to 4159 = 0.02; 3.11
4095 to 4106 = 0.30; 2.49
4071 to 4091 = 0.07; 3.12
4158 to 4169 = 0.16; 2.71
